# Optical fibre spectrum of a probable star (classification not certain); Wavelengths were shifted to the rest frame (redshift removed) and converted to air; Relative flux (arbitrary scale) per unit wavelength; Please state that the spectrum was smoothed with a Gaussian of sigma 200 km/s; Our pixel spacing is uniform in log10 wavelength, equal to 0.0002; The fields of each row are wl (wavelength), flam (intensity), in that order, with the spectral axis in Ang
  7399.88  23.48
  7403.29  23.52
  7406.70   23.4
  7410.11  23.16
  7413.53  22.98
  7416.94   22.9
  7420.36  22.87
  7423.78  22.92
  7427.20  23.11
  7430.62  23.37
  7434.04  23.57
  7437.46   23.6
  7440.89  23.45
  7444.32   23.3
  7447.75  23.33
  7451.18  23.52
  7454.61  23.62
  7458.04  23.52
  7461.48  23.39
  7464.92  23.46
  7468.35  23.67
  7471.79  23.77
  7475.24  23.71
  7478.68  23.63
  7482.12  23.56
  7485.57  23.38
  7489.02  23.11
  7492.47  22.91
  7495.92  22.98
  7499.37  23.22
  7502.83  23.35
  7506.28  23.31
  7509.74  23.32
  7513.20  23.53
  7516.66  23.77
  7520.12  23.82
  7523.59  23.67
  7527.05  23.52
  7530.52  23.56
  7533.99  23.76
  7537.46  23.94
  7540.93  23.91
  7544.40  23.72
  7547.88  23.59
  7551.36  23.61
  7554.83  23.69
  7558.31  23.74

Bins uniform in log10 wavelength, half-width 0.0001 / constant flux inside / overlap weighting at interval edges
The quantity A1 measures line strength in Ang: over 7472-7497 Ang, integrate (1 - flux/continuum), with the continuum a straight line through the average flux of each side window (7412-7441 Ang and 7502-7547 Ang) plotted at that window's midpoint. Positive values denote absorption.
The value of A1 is 0.1 Ang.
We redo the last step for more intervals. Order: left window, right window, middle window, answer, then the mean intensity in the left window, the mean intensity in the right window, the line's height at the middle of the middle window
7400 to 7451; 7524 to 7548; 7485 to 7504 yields 0.3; 23.3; 23.7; 23.5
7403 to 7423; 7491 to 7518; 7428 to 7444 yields -0.2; 23.1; 23.3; 23.1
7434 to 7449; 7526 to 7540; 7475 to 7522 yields 0.4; 23.4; 23.7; 23.6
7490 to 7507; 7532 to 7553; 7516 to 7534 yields -0.1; 23.1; 23.7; 23.5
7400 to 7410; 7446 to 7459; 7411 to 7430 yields 0.4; 23.4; 23.5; 23.4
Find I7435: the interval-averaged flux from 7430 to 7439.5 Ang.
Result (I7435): 23.5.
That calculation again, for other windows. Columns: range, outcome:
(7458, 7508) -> 23.4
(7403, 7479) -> 23.4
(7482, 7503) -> 23.2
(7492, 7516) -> 23.3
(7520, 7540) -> 23.7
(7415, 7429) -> 23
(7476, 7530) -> 23.4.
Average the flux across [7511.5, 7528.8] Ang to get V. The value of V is 23.7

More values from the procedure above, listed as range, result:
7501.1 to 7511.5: 23.3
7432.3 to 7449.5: 23.4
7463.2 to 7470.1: 23.6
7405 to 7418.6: 23.1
